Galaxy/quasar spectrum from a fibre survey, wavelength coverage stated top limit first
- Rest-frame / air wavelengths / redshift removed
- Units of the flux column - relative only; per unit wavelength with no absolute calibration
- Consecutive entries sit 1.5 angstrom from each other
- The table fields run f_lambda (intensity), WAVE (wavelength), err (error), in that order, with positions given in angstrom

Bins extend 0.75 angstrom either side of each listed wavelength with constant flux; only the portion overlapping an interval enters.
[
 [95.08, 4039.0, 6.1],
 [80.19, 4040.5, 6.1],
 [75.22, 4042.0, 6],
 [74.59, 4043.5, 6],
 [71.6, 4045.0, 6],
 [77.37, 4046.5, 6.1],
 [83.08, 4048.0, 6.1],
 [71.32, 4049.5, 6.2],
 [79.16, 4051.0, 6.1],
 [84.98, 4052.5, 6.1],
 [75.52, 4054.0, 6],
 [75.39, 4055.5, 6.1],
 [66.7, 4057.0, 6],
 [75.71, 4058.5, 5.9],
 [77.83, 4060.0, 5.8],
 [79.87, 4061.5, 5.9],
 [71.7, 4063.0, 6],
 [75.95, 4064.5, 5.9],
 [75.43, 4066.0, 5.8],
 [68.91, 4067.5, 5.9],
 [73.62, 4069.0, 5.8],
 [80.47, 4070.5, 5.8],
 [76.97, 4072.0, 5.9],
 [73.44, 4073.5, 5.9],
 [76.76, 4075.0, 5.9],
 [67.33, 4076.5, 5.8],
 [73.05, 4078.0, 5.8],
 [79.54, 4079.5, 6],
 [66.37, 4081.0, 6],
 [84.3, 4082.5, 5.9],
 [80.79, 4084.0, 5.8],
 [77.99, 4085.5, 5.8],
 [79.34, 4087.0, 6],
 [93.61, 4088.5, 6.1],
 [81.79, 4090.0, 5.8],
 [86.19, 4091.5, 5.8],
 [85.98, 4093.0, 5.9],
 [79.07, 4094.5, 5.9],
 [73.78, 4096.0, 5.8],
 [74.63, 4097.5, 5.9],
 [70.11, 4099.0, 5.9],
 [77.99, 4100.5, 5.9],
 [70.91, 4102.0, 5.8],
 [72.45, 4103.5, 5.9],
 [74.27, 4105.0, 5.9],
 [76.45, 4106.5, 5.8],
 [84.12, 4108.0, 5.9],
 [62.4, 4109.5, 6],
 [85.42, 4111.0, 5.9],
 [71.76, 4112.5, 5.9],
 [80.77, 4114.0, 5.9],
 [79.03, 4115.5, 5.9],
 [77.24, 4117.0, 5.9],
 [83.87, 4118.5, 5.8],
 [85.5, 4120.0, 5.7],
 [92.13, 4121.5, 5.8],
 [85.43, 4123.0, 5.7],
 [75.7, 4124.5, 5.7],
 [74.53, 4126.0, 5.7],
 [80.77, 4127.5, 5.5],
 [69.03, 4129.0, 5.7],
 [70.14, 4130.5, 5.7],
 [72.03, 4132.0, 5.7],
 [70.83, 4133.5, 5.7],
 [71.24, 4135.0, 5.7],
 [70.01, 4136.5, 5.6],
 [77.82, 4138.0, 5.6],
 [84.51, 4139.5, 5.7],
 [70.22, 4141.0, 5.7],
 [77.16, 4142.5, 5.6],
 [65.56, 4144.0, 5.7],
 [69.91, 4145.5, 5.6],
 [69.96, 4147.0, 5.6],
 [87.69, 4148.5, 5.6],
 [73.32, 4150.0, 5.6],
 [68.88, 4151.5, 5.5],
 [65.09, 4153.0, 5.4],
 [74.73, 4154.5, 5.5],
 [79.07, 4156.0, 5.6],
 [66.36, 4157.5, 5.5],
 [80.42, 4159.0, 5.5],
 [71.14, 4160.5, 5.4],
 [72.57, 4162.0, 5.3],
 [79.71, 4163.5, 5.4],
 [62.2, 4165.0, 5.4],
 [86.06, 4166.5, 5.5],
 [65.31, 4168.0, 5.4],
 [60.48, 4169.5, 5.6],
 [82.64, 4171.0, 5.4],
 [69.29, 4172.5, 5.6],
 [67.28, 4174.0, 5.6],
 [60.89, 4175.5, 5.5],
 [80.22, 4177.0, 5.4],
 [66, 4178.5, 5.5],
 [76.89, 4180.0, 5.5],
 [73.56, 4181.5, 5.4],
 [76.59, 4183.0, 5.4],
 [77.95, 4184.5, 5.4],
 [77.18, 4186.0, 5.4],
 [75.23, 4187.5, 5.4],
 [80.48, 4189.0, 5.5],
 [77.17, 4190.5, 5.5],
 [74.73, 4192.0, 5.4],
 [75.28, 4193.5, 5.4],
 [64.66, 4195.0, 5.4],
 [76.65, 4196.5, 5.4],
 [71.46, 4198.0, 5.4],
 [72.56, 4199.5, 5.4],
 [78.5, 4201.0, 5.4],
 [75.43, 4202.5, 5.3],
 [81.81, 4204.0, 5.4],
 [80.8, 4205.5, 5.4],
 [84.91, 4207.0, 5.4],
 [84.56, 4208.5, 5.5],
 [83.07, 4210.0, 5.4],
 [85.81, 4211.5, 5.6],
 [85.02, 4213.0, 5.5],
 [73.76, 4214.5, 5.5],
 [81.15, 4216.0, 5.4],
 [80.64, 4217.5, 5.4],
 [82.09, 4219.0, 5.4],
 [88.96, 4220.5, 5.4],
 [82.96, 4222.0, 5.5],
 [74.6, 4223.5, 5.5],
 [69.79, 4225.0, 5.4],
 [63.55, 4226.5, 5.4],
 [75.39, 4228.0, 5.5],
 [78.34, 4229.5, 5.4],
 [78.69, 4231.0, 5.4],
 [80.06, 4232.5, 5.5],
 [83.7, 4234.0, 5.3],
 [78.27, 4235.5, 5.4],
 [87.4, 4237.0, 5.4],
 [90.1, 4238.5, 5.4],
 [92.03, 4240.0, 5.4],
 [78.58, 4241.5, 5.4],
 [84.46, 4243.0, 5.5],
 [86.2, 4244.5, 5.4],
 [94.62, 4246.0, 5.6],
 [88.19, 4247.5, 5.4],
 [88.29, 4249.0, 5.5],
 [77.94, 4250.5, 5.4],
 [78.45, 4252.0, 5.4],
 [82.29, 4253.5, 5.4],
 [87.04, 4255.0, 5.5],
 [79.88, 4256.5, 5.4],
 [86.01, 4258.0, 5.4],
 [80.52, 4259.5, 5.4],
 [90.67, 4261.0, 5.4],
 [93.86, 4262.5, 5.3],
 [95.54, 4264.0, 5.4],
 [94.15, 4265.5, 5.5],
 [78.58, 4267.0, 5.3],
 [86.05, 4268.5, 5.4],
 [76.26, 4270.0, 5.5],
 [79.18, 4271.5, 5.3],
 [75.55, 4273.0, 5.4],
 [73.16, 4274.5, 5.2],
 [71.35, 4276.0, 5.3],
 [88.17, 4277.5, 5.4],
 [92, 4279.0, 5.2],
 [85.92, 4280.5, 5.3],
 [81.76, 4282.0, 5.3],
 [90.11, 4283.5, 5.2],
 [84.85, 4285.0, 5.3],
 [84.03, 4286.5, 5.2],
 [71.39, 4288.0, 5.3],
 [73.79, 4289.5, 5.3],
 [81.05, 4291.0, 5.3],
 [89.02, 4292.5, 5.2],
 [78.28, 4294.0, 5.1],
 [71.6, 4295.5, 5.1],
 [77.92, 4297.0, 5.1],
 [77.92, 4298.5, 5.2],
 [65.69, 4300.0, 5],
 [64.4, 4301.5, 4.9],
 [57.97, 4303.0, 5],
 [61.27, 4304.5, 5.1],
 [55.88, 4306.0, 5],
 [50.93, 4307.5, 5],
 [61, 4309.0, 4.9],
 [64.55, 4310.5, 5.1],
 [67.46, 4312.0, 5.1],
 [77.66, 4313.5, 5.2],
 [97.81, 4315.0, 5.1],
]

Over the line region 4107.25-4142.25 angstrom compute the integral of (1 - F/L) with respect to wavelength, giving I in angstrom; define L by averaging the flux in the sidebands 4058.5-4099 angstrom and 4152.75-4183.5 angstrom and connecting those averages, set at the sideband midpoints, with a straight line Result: -1.13 angstrom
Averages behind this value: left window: 77.3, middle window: 77.2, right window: 72.3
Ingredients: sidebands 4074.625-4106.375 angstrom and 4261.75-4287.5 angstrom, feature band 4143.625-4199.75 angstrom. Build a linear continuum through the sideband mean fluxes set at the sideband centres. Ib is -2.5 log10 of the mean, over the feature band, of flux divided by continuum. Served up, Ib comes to 0.10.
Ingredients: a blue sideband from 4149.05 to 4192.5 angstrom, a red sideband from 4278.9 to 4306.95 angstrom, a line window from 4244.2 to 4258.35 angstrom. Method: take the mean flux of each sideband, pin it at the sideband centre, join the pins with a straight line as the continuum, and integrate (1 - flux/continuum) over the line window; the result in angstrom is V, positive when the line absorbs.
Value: -1.9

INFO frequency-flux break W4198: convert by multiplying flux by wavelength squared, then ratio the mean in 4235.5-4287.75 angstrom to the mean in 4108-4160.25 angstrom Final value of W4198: 1.19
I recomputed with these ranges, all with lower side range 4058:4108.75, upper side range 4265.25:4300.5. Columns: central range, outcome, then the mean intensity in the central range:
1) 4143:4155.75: 0.9 angstrom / 72.3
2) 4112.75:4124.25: -0.7 angstrom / 82.6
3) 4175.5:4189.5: 0.6 angstrom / 75.1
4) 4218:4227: 0.2 angstrom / 77.5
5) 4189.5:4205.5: 0.7 angstrom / 75.2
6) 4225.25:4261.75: -1.5 angstrom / 82.8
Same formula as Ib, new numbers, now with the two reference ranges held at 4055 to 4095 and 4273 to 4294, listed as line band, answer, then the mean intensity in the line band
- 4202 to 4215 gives -0.025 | 82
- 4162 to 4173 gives 0.098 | 72.3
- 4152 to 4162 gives 0.090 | 72.7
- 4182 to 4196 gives 0.059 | 75.5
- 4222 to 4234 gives 0.070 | 75.5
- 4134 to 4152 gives 0.068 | 73.9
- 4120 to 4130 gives -0.021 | 79.8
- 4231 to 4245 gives -0.046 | 84.2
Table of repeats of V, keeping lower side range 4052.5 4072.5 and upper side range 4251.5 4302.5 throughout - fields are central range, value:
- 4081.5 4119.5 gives -1.10 angstrom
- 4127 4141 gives 0.64 angstrom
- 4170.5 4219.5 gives 1.40 angstrom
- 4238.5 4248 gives -0.85 angstrom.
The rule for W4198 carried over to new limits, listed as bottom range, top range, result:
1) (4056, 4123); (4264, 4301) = 1.14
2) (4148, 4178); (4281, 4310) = 1.07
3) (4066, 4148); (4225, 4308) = 1.13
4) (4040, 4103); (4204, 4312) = 1.13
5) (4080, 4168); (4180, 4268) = 1.11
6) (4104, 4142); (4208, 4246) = 1.11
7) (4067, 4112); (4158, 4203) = 1.00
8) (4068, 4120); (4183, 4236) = 1.07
